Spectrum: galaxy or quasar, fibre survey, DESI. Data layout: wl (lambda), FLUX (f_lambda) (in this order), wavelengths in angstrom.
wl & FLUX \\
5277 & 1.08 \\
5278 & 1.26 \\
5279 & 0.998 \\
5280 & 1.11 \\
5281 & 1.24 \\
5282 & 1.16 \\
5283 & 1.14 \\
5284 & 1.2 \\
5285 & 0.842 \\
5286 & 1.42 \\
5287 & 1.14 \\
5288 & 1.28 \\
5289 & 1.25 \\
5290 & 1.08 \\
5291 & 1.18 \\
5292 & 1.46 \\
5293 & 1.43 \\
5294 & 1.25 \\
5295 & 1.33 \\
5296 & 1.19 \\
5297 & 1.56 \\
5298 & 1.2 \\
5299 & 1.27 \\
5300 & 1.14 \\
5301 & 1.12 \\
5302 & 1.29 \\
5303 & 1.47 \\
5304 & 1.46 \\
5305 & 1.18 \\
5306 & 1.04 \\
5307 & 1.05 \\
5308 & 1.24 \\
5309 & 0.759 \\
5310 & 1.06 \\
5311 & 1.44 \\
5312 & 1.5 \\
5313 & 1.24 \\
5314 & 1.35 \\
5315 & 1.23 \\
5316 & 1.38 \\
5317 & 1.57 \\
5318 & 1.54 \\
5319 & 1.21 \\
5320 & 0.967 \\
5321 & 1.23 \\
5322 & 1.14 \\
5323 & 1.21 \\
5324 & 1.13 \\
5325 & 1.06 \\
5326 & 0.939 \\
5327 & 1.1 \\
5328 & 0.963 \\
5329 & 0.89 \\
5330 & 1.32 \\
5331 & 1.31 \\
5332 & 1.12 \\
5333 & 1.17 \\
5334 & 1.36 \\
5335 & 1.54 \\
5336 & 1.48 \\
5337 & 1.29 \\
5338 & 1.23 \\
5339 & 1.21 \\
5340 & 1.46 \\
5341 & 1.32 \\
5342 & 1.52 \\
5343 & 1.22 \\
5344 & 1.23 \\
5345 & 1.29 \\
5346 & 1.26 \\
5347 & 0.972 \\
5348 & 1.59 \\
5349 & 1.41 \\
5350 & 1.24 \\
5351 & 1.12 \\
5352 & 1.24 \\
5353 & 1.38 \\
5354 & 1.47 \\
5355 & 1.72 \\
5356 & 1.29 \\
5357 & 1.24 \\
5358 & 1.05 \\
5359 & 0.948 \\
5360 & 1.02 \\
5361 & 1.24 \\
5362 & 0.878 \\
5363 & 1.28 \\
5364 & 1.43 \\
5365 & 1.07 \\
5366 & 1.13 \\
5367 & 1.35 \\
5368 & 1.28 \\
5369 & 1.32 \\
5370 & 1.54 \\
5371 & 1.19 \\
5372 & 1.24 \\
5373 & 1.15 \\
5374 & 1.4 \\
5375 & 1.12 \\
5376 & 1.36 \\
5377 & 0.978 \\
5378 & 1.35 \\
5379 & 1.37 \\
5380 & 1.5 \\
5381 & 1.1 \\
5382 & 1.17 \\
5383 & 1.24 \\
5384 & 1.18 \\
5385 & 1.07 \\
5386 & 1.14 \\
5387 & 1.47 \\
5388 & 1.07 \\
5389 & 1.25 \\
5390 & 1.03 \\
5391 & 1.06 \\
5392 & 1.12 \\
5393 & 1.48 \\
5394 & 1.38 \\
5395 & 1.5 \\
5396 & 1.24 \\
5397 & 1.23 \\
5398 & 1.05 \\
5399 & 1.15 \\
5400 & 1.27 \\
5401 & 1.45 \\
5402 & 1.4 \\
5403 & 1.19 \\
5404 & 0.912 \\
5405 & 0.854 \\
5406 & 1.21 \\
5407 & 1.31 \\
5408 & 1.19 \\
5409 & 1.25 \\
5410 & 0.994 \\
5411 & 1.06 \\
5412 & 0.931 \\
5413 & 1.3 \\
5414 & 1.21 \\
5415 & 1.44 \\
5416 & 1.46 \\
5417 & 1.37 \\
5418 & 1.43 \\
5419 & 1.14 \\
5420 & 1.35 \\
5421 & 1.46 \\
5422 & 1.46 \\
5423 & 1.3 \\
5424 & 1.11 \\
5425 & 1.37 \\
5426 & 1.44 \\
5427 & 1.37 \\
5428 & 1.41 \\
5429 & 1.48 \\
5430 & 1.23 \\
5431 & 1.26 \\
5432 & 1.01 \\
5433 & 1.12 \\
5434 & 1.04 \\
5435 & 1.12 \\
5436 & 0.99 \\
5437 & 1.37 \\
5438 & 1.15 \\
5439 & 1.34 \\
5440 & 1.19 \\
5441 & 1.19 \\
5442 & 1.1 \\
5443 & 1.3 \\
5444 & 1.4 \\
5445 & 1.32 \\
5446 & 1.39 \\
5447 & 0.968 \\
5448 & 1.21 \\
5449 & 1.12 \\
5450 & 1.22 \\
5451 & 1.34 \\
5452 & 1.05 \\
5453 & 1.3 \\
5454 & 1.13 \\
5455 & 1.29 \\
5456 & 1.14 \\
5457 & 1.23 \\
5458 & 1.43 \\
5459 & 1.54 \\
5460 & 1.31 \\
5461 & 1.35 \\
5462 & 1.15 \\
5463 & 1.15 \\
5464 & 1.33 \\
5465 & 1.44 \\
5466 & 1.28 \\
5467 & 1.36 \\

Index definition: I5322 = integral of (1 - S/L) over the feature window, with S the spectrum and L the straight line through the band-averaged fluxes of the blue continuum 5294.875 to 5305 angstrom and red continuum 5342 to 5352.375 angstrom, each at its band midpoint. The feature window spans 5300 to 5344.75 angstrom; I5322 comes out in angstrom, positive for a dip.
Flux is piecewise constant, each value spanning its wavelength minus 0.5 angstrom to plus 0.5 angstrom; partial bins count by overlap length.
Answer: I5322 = 1.56 angstrom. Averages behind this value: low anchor 1.3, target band 1.24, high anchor 1.27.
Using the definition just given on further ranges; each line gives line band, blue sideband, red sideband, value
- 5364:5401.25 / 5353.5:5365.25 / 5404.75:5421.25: -0.49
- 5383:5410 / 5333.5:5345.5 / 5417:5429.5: 2.97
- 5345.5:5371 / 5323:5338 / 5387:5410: -1.22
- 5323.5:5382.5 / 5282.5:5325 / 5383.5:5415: -1.43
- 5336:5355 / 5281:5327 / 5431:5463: -1.44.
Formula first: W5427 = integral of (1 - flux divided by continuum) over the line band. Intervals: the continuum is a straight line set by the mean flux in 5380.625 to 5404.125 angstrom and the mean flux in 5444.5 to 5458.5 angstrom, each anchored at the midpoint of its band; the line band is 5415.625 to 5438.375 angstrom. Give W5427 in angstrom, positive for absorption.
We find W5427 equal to -1.07 angstrom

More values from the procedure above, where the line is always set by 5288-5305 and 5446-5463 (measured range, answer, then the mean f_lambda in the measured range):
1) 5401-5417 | 0.74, 1.2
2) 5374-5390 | 0.48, 1.22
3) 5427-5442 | 0.43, 1.21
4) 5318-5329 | 1.50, 1.11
